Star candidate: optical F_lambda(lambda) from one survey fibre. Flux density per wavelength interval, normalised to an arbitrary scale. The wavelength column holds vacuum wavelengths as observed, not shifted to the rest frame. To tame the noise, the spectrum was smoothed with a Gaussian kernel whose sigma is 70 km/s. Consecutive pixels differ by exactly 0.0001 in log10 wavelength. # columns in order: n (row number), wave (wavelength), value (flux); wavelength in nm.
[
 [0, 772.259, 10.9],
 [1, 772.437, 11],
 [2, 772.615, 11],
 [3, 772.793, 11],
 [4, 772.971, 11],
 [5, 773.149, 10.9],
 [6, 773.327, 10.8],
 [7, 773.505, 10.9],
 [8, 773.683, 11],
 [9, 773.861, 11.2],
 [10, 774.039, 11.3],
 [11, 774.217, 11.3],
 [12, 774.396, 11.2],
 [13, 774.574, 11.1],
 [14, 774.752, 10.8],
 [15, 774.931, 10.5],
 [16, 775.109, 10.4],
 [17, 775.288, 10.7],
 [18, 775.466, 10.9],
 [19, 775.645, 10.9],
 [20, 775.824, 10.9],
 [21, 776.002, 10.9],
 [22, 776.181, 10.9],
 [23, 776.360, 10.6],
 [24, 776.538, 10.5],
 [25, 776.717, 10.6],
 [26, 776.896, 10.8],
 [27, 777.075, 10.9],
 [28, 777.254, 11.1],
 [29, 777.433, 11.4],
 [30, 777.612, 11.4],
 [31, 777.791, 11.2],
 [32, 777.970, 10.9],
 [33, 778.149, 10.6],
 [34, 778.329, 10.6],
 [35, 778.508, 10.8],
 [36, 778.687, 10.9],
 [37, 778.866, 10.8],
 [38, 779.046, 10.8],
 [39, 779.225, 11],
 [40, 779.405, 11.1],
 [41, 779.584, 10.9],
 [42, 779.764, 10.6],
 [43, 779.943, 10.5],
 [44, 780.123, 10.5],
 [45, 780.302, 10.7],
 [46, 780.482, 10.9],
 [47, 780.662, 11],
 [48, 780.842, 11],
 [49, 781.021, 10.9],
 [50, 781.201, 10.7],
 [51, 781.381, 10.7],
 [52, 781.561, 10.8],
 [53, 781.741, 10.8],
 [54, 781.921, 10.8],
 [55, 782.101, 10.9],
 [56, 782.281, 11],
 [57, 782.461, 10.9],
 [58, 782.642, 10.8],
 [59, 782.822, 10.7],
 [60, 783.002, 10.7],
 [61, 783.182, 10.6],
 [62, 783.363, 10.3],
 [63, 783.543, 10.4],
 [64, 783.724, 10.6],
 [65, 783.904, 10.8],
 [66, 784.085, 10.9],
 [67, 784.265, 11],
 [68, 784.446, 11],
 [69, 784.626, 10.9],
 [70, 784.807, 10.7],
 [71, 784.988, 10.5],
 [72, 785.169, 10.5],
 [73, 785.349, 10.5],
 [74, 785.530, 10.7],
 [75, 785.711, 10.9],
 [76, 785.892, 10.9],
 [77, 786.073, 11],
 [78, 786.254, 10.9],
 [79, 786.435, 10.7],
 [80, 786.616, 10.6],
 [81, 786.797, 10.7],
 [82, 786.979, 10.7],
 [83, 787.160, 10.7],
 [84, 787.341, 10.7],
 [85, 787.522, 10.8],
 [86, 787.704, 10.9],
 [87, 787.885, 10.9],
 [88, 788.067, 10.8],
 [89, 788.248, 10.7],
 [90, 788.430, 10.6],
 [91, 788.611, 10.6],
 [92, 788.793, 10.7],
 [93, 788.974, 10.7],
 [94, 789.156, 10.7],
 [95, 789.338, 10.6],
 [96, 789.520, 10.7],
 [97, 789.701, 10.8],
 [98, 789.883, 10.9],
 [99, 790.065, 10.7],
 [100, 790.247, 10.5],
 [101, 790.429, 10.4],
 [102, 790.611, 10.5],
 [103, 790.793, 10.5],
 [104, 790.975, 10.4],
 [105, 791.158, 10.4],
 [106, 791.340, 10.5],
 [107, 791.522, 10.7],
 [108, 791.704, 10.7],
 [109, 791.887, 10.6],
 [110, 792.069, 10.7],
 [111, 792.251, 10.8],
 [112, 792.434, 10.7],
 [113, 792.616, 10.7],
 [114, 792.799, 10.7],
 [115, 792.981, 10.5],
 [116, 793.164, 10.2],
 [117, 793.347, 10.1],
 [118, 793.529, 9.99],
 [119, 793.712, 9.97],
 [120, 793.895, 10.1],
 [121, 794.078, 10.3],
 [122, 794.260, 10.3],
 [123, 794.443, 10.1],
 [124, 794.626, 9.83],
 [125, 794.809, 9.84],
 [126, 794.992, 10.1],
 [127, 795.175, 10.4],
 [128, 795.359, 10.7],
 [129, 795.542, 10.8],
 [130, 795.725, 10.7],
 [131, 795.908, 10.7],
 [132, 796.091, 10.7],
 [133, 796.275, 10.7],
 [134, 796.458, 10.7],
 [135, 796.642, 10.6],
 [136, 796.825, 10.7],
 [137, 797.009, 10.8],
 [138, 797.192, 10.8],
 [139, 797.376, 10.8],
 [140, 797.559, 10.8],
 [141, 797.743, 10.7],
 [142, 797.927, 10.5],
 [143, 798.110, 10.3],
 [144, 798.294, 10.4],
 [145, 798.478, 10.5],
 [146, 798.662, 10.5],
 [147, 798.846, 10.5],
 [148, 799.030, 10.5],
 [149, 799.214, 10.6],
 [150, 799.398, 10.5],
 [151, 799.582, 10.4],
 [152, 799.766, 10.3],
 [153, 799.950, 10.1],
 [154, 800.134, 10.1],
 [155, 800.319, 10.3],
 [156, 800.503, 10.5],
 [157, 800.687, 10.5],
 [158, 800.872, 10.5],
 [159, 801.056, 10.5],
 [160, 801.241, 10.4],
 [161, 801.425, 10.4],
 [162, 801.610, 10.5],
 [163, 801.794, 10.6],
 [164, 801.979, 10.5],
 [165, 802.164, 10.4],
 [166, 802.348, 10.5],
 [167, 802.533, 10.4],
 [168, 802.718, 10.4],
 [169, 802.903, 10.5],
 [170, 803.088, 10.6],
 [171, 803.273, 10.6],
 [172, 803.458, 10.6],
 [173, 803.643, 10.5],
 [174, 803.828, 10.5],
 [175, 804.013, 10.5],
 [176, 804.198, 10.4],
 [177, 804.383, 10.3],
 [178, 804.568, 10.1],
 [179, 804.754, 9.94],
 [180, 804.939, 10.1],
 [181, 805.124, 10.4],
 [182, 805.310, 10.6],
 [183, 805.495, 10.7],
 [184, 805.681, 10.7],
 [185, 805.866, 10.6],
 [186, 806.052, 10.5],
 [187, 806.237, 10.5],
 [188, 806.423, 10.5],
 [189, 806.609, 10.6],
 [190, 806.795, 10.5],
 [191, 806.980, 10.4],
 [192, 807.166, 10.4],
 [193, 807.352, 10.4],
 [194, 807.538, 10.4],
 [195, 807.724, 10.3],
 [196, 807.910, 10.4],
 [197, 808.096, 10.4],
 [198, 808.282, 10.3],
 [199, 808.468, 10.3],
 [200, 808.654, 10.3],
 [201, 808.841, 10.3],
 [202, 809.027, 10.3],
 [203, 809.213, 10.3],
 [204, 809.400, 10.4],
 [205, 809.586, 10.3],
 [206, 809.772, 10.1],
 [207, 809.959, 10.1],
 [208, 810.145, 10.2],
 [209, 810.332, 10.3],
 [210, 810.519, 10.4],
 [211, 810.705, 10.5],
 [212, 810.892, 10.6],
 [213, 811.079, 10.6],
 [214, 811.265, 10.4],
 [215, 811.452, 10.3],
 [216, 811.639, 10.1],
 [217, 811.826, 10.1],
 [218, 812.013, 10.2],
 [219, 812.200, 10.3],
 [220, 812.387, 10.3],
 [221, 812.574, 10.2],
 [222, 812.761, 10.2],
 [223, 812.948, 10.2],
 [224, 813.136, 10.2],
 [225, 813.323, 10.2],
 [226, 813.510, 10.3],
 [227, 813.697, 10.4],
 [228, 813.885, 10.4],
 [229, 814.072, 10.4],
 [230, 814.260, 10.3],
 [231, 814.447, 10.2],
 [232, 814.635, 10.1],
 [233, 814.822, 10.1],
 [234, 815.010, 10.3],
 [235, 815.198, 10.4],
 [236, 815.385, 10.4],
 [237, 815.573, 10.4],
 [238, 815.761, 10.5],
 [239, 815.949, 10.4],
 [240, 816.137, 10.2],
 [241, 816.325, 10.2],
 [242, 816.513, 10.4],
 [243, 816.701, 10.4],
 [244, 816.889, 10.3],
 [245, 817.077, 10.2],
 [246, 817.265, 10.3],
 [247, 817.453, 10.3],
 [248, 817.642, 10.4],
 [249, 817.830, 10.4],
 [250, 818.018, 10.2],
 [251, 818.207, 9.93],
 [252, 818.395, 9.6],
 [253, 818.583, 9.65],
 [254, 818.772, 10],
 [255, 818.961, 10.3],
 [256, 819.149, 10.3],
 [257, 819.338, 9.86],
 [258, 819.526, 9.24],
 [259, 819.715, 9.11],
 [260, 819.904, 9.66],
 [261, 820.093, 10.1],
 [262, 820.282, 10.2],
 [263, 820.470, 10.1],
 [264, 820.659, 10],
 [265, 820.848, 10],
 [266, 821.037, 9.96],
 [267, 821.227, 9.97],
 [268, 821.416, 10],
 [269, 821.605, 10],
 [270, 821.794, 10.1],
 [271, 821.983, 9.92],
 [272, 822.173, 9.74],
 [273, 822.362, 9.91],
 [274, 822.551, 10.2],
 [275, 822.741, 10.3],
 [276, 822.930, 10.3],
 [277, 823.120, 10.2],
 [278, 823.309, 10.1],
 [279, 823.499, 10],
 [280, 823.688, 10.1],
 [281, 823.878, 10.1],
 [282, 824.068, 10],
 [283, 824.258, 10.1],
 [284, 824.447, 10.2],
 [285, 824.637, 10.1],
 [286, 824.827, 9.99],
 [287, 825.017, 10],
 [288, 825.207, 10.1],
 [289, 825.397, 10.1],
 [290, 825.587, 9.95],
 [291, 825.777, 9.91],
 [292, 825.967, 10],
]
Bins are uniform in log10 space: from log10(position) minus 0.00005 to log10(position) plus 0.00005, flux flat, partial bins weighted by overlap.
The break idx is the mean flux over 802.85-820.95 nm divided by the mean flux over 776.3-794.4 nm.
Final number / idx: 1.0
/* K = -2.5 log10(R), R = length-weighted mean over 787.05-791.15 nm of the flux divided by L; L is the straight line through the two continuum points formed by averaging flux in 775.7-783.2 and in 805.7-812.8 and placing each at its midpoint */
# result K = 0.002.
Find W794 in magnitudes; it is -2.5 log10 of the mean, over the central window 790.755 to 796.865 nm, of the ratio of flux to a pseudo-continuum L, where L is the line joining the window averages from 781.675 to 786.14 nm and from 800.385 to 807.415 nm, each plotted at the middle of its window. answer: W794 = 0.02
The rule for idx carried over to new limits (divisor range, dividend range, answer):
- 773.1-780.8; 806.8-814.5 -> 0.95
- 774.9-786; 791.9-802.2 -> 0.97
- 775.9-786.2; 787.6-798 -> 0.98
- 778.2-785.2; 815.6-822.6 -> 0.93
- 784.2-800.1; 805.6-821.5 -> 0.97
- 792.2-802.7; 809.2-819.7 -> 0.98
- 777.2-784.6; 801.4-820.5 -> 0.95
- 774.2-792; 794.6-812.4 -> 0.97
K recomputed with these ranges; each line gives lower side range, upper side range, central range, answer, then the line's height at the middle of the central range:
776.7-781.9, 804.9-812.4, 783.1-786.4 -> 0.004 mag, 10.8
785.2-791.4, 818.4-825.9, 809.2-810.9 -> -0.007 mag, 10.2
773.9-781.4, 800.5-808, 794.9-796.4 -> -0.001 mag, 10.6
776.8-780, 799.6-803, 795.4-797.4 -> -0.021 mag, 10.5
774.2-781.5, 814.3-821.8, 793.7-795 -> 0.049 mag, 10.5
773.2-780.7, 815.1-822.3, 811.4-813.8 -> -0.003 mag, 10.2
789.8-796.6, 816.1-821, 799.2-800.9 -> -0.001 mag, 10.4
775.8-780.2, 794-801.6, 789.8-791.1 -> 0.007 mag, 10.6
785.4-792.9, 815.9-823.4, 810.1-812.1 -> -0.011 mag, 10.2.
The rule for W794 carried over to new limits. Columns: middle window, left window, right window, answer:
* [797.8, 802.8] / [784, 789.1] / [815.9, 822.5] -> 0.00 mag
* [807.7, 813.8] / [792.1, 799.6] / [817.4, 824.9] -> -0.01 mag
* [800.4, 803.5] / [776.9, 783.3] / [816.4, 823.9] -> -0.01 mag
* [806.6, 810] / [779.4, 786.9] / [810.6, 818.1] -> 0.01 mag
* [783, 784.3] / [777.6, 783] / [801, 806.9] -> 0.01 mag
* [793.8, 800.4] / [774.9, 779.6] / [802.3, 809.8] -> 0.01 mag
